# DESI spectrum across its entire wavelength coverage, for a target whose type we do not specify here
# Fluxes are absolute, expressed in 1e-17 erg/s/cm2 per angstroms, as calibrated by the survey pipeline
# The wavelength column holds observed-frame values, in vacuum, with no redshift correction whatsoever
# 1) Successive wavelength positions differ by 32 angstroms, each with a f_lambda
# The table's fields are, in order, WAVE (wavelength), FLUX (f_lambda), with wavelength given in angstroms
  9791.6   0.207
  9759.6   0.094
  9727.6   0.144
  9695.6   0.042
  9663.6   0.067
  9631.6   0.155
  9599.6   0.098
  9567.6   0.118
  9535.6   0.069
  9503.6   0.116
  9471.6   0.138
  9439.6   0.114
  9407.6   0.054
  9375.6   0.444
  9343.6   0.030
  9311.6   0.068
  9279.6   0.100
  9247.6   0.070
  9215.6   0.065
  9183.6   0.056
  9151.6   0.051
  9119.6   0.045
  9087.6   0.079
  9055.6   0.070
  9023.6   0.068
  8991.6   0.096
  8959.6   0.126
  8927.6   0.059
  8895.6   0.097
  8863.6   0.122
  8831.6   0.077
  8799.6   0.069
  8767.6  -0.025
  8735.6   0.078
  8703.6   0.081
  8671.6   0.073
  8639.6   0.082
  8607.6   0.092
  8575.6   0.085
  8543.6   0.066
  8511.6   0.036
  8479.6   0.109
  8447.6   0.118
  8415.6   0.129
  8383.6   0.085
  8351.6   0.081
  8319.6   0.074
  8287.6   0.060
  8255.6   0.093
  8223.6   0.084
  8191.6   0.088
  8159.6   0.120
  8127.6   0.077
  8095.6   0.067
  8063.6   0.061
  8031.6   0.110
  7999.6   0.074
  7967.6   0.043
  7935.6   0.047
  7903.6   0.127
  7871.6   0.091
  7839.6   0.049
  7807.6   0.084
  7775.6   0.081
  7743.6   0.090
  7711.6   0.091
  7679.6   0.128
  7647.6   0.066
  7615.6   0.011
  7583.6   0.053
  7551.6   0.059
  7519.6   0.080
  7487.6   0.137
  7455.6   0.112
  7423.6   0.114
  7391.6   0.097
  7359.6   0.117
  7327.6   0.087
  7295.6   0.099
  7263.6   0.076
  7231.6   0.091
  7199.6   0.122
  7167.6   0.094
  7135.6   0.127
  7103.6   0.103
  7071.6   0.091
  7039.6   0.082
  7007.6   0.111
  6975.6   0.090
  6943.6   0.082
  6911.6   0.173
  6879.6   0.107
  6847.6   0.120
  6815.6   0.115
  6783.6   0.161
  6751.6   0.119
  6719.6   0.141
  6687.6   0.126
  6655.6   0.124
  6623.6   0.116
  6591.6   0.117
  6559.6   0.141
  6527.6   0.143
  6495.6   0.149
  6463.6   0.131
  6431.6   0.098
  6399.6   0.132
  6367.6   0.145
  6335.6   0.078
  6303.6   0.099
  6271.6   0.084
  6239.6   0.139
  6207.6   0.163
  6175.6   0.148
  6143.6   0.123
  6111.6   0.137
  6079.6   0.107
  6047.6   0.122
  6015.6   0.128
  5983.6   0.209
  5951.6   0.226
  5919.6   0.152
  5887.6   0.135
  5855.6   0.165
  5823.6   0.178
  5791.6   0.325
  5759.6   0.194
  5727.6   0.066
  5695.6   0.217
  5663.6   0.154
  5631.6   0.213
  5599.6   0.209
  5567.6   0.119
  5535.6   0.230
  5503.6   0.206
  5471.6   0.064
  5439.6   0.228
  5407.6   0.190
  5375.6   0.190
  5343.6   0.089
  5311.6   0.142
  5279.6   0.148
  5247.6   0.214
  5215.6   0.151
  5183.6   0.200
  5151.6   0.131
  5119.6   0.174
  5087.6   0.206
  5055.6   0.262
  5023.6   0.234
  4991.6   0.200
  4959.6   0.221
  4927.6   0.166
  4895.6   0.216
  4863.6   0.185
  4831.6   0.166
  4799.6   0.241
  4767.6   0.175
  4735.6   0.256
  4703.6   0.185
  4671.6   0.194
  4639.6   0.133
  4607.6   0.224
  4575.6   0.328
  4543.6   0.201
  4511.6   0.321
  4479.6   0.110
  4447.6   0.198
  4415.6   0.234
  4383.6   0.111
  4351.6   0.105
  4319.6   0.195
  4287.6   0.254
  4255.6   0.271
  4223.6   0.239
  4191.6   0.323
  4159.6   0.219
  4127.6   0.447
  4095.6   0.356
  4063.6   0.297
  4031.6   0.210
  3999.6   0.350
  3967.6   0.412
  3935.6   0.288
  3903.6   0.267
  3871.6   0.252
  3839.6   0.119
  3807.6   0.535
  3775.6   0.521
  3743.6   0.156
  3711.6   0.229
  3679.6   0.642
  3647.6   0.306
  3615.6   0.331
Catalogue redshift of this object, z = 1.52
